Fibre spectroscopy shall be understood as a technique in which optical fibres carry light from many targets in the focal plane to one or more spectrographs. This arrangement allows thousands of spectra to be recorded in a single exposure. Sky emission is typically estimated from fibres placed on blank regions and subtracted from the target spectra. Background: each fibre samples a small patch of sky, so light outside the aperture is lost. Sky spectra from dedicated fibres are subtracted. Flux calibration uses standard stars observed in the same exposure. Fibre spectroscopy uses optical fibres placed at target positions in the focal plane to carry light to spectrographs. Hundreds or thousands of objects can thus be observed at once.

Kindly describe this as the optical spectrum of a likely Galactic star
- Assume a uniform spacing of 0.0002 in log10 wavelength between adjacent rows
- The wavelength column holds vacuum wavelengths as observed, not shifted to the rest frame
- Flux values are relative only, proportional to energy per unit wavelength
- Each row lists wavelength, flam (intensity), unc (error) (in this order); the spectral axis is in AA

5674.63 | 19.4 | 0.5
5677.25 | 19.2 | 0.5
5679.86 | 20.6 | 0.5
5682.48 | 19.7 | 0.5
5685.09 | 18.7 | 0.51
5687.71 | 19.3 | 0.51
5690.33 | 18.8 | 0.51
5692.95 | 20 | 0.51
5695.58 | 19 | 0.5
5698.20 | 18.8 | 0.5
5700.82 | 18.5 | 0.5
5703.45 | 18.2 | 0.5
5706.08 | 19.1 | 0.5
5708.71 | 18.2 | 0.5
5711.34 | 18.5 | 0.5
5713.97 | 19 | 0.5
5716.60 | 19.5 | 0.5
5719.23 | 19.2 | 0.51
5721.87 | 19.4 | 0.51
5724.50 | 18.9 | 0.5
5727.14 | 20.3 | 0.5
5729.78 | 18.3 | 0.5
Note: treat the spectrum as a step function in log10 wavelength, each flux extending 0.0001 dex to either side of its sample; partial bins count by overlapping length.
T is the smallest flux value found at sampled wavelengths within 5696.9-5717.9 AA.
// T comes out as 18.2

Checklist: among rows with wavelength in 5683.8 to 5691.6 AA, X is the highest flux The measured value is 19.3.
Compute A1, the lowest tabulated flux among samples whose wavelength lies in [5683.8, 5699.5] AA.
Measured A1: 18.7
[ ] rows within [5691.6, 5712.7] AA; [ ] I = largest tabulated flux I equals 20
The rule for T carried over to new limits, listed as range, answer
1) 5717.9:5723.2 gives 19.2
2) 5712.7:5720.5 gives 19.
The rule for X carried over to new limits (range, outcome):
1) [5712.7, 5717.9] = 19.5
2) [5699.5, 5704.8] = 18.5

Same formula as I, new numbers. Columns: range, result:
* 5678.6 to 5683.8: 20.6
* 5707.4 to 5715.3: 19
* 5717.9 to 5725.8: 19.4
